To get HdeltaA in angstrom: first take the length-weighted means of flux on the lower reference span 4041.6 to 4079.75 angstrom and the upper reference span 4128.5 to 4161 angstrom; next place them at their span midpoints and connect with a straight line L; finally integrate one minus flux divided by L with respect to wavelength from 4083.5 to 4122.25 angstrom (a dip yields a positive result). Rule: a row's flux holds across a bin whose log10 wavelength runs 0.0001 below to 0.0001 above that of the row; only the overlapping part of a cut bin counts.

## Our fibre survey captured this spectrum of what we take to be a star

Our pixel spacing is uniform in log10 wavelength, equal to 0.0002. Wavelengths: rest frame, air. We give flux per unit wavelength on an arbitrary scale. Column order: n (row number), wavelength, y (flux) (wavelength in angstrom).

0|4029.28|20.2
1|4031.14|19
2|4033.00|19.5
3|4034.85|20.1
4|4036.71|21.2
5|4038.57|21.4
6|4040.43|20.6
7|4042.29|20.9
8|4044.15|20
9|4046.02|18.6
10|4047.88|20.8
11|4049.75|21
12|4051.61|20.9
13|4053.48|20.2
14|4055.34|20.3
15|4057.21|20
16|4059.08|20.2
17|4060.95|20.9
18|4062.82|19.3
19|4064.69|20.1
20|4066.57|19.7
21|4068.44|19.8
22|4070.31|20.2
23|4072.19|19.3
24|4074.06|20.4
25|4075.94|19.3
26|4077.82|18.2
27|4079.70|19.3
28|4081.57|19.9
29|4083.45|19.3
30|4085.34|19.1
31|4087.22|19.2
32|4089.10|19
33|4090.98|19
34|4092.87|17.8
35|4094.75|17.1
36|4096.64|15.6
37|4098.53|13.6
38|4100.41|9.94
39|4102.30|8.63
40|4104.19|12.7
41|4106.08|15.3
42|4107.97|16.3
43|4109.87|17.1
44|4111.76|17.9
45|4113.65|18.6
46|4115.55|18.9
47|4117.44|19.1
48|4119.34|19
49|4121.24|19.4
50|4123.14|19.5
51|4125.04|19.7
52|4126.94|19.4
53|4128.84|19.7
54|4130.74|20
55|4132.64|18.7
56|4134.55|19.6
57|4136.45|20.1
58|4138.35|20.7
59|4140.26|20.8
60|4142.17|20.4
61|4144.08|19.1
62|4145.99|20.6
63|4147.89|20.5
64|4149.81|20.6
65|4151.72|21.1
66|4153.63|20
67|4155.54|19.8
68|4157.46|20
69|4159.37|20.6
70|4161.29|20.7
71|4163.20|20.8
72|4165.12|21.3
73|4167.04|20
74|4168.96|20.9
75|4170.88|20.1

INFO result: 6.4 angstrom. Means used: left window 20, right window 20.2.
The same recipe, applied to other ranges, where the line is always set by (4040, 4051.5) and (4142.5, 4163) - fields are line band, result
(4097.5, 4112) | 4.69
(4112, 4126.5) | 0.87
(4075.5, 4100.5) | 3.10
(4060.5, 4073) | 0.29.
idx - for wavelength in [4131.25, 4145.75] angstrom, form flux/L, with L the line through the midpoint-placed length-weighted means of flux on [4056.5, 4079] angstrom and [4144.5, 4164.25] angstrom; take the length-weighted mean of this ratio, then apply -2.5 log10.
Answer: 0.02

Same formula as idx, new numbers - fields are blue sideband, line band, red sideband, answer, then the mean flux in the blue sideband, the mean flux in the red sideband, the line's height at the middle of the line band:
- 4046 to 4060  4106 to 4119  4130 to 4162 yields 0.14 mag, 20.4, 20.2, 20.3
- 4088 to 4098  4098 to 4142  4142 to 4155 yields 0.08 mag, 17.6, 20.3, 18.9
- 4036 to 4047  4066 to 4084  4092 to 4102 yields -0.17 mag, 20.4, 14.4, 16.8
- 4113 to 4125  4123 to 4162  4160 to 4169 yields -0.01 mag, 19.1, 20.7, 19.9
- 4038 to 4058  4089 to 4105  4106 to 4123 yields 0.27 mag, 20.4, 18.2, 18.8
